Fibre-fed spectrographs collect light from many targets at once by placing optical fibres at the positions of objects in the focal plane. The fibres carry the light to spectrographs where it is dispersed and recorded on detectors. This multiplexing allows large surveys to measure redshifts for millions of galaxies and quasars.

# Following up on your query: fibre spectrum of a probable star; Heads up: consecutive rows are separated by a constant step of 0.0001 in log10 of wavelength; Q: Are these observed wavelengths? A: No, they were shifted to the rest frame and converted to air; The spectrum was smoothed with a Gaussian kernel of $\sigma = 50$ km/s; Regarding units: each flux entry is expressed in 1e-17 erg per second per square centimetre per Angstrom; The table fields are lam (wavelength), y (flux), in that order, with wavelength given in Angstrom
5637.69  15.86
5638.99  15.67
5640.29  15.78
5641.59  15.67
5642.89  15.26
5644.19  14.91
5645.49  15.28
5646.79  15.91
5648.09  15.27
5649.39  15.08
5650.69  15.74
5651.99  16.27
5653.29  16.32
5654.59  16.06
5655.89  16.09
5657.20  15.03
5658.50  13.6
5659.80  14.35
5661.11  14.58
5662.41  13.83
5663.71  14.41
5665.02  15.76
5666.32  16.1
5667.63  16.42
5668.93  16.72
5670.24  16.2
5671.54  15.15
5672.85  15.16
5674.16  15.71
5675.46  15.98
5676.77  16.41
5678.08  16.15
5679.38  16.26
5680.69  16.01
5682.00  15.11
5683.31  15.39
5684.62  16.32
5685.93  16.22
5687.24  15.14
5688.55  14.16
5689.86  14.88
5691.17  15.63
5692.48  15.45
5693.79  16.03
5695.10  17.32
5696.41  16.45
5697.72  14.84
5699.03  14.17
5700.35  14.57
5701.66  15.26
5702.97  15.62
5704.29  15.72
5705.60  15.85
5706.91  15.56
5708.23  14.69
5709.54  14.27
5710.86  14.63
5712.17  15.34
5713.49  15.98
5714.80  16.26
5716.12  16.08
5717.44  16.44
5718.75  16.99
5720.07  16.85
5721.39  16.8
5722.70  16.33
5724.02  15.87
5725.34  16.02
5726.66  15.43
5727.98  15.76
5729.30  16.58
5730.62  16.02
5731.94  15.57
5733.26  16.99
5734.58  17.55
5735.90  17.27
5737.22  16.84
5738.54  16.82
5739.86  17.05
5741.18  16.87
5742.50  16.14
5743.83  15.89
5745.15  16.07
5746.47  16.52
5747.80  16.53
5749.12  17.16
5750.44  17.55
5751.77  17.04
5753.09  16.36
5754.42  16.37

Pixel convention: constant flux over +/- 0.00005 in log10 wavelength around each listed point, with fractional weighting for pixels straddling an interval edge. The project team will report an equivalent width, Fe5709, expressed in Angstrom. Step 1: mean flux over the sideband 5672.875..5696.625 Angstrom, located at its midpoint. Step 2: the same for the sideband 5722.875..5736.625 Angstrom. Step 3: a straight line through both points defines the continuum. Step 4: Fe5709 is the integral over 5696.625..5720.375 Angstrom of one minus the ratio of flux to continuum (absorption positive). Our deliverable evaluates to 0.8 Angstrom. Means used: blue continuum 15.8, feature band 15.5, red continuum 16.3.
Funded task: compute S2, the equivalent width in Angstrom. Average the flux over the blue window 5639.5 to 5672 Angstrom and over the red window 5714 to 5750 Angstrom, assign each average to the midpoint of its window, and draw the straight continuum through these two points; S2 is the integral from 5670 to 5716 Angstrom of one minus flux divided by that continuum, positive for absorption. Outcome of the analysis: 1.2 Angstrom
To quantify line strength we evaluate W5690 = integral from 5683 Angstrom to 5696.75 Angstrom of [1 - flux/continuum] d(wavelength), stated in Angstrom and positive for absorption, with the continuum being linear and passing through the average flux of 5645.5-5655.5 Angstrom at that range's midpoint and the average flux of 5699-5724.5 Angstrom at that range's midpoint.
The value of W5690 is 0.01 Angstrom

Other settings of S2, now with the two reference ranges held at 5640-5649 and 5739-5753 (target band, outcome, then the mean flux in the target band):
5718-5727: 0.01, 16.4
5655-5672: 0.42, 15.3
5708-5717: 0.49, 15.4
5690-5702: 0.41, 15.5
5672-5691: 0.29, 15.6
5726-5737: 0.05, 16.4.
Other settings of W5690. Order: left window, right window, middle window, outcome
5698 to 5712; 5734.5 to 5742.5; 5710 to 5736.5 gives -0.2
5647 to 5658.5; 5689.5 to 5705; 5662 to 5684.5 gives -0.2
